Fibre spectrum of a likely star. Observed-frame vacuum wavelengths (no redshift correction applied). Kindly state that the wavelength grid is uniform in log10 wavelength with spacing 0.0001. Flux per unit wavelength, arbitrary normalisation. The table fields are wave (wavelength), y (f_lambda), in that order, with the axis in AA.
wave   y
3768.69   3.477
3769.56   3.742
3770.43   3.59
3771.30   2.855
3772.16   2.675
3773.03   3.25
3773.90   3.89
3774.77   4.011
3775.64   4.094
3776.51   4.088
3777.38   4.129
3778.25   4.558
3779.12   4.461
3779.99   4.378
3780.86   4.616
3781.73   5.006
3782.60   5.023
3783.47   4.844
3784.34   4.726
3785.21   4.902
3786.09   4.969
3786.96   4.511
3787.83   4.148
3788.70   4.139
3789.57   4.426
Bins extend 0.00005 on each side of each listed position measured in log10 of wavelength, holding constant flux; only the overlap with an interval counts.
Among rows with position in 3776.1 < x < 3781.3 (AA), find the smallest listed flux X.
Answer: 4.088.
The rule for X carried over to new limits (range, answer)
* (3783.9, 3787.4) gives 4.511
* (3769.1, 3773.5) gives 2.675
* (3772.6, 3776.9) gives 3.25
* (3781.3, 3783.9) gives 4.844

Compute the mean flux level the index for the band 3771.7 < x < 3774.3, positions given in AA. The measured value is 3.27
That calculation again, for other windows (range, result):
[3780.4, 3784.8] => 4.85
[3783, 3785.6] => 4.83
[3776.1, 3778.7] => 4.26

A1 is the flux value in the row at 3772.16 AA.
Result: 2.675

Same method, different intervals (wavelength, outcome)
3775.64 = 4.094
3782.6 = 5.023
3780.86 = 4.616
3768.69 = 3.477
